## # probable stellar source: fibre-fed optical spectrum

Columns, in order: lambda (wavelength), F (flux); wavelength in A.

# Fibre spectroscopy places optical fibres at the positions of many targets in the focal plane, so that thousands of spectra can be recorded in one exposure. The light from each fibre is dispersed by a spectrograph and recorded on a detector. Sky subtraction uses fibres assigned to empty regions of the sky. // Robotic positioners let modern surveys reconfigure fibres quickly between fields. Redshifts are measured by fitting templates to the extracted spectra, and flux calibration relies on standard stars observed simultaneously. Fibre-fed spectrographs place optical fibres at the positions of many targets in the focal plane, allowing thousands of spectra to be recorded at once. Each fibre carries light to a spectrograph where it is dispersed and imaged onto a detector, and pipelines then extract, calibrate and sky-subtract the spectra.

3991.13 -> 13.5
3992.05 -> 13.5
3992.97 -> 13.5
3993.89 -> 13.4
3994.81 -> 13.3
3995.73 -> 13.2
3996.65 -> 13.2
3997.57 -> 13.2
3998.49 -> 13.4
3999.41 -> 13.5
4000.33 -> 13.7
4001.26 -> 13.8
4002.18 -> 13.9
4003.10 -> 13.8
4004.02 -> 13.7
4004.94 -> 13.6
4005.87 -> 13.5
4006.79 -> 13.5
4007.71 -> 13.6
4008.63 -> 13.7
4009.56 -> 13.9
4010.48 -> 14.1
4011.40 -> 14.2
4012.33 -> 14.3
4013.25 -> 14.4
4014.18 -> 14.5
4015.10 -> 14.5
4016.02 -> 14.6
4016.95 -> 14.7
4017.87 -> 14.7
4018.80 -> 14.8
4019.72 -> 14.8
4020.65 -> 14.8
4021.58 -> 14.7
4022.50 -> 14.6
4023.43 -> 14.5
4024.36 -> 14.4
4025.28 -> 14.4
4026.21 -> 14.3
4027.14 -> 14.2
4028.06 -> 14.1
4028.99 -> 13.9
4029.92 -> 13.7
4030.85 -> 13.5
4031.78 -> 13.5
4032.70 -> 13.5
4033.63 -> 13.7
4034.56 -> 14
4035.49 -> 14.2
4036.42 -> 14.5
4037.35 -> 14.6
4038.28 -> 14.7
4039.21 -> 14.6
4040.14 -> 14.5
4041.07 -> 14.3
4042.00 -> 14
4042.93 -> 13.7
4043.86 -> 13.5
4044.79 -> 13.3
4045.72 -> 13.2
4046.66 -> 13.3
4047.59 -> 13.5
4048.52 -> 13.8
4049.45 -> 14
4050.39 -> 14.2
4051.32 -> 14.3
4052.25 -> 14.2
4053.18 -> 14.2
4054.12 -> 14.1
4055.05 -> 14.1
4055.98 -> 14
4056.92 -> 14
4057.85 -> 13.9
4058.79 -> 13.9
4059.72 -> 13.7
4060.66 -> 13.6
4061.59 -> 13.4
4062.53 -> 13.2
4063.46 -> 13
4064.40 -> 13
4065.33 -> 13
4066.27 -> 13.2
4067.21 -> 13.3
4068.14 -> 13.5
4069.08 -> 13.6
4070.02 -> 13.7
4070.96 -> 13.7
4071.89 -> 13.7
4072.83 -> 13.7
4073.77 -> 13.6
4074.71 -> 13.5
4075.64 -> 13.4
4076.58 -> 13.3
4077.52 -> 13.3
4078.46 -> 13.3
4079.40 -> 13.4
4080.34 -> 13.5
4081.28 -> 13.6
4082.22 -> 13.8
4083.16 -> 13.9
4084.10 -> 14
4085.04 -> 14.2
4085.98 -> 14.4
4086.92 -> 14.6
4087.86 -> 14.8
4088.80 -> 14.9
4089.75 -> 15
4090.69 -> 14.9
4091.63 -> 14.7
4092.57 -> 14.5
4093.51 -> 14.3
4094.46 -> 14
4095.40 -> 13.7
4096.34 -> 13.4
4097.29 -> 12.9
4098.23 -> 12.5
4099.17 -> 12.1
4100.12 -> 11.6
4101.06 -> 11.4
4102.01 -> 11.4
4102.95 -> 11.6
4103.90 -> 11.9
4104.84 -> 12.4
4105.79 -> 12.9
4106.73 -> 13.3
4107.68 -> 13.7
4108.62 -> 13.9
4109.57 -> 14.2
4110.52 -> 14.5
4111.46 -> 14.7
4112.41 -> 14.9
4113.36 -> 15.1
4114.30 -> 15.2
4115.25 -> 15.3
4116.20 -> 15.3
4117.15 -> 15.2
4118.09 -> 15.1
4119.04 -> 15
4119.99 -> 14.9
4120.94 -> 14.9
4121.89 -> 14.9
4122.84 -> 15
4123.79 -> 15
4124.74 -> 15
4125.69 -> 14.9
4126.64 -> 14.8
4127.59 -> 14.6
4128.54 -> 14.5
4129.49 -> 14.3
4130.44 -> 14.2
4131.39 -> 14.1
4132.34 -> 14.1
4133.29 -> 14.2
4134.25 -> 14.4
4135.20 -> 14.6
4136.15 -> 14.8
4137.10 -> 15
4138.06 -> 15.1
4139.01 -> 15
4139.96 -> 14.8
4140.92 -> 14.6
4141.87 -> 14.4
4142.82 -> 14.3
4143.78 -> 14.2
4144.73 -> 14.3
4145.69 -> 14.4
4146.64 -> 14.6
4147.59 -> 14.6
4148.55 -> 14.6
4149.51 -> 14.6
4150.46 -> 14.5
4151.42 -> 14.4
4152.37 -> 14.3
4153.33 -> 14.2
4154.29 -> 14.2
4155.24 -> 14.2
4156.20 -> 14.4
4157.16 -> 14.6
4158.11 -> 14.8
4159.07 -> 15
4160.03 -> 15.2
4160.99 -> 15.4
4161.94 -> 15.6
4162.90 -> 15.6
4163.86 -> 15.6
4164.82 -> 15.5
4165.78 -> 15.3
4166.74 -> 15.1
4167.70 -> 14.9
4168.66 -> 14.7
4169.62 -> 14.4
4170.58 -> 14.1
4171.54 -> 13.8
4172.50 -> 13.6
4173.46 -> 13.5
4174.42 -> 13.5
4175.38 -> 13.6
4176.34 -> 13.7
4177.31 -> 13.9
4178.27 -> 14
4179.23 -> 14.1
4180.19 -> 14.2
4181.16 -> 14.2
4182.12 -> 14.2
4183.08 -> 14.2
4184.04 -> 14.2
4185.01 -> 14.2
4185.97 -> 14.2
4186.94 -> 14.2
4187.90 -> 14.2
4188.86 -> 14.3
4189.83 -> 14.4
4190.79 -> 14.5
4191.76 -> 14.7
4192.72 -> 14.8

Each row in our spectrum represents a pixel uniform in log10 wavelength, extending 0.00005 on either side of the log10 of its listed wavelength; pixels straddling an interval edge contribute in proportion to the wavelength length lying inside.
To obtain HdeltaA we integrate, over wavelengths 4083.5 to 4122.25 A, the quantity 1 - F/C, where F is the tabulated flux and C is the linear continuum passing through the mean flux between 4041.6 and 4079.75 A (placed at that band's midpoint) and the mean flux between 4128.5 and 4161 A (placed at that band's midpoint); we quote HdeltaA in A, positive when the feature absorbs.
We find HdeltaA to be 0.3 A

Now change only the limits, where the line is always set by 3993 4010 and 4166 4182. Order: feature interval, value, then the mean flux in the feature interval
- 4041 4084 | 0.33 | 13.6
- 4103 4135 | -1.09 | 14.4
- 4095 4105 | 1.16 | 12.2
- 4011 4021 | -0.72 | 14.6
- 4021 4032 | -0.44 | 14.2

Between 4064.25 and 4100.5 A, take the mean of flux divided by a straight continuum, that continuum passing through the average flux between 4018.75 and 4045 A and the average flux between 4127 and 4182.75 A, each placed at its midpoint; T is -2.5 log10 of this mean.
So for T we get 0.05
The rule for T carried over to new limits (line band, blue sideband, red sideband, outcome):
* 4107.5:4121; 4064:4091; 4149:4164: -0.043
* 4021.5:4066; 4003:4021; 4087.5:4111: -0.002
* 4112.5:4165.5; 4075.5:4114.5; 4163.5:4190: -0.059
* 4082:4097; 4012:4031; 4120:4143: 0.019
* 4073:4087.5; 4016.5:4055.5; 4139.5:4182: 0.041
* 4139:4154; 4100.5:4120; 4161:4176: -0.010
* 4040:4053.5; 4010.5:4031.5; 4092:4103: 0.000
